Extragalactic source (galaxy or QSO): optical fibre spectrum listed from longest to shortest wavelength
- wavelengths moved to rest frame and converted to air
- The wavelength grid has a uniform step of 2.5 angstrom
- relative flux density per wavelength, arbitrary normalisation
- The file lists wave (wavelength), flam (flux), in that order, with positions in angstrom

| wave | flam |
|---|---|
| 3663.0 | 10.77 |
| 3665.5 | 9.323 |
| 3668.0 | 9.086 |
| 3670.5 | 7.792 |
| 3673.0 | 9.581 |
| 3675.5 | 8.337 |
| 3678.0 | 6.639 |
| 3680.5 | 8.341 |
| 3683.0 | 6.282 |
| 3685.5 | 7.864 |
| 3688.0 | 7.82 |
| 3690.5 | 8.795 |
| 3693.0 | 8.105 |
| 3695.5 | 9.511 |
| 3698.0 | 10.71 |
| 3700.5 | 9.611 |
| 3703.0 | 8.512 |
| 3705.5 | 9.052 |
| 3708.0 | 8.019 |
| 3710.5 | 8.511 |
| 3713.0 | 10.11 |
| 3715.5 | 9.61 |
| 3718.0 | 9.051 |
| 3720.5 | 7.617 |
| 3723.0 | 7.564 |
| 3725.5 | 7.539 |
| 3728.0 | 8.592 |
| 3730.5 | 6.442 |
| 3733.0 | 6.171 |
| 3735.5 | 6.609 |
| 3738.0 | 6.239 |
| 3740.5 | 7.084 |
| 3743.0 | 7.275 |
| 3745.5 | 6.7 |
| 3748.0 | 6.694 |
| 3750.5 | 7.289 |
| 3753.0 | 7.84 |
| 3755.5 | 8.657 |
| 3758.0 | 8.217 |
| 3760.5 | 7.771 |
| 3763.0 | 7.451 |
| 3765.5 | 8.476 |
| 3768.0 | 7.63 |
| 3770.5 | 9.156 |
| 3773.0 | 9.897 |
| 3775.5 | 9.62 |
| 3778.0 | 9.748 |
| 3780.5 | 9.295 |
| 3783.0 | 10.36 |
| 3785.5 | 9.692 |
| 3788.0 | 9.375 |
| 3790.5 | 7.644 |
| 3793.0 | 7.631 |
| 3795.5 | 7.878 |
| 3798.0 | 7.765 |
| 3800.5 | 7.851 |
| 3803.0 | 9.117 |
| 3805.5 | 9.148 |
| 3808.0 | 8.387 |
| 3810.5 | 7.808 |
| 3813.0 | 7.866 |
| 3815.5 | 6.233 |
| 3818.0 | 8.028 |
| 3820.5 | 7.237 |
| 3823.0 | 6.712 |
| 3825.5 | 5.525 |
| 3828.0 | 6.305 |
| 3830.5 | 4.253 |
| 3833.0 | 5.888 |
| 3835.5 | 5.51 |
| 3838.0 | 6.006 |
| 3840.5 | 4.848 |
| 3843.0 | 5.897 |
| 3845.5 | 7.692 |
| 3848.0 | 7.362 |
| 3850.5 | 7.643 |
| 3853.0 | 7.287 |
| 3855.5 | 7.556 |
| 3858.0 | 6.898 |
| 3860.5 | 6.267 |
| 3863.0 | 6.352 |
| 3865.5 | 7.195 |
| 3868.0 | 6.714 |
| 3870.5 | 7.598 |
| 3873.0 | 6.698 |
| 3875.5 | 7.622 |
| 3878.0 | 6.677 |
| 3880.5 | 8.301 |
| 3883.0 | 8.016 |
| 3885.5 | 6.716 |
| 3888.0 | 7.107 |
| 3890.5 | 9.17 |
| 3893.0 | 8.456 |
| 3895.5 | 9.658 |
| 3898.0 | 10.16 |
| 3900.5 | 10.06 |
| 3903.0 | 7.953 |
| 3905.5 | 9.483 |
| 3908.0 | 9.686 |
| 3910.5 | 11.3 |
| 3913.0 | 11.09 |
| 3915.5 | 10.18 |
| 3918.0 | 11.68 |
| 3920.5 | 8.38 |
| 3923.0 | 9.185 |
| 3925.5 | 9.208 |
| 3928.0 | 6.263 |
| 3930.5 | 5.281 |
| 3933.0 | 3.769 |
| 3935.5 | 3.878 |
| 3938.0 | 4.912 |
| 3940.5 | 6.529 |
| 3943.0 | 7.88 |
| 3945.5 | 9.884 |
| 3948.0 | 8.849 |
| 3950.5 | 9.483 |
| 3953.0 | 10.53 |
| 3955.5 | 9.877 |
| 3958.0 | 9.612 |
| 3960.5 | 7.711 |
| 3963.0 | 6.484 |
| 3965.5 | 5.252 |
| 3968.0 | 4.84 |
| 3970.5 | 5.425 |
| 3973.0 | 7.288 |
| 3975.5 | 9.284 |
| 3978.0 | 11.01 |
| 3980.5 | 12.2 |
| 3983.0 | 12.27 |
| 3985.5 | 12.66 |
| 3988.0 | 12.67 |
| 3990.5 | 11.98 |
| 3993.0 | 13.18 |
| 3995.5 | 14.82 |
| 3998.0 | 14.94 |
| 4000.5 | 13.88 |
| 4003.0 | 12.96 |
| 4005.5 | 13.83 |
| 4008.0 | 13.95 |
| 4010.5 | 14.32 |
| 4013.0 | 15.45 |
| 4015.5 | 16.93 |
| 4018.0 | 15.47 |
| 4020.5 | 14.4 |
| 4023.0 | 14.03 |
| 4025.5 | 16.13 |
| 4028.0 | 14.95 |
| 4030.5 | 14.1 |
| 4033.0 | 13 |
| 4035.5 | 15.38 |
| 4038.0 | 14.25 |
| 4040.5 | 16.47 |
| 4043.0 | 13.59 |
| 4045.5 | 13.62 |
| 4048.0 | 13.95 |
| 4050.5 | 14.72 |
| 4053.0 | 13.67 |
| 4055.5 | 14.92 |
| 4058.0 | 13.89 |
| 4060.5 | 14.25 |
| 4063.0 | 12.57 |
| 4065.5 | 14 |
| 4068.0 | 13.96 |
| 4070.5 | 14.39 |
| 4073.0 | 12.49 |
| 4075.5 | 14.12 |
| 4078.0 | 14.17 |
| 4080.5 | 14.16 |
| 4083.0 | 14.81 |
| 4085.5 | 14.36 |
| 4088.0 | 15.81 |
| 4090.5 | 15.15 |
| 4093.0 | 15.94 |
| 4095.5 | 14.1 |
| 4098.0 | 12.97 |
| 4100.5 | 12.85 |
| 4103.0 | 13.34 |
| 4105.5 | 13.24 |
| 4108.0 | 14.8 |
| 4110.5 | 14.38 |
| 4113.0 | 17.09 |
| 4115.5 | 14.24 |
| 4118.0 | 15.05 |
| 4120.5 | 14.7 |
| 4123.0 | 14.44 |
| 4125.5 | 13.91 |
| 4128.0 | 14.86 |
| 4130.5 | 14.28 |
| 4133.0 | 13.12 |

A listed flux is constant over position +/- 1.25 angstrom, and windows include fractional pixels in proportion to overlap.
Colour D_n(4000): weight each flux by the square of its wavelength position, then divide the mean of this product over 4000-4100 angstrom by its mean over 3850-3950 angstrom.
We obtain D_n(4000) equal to 1.95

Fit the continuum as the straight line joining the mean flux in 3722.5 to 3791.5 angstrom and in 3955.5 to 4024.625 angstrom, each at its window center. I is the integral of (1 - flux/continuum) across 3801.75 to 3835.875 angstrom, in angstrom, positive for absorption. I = 7.4 angstrom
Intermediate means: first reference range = 8.04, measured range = 7.04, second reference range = 11.7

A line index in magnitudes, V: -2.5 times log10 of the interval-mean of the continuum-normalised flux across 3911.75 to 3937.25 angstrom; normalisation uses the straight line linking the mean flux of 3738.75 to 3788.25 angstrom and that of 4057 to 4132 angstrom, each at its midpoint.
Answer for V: 0.388 mag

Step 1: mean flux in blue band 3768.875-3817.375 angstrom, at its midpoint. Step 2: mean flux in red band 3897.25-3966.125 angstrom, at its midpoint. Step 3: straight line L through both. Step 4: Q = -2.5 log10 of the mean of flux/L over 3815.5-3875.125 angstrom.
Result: 0.28 mag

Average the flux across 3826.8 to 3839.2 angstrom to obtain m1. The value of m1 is 5.59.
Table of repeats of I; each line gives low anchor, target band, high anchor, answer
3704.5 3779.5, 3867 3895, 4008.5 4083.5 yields 8.5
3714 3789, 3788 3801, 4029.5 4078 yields 1.5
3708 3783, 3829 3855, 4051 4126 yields 9.4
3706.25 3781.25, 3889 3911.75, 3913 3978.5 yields -4.8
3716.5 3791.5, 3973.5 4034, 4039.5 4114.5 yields -3.5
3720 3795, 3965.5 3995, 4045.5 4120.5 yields 5.2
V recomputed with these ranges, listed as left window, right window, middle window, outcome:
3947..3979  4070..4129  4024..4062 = -0.224 mag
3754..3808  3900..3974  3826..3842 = 0.472 mag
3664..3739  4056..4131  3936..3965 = 0.429 mag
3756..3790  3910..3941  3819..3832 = 0.376 mag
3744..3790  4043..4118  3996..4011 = -0.097 mag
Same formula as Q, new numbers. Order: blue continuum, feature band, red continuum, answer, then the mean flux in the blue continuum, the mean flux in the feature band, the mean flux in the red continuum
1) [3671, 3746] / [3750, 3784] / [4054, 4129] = 0.044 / 8.09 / 8.69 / 14.3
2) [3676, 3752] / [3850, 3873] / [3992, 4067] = 0.484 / 7.95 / 7.02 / 14.4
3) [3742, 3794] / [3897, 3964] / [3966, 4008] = 0.242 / 8.41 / 8.49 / 11.4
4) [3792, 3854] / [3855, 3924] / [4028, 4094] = 0.083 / 7.03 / 8.44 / 14.3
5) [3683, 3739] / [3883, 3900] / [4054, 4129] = 0.283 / 8.24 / 8.57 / 14.3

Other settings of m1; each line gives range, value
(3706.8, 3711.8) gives 8.29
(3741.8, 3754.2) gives 7.16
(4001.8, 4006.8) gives 13.4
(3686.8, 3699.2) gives 8.99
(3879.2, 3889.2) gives 7.53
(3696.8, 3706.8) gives 9.46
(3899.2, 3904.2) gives 9.03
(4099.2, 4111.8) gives 13.7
